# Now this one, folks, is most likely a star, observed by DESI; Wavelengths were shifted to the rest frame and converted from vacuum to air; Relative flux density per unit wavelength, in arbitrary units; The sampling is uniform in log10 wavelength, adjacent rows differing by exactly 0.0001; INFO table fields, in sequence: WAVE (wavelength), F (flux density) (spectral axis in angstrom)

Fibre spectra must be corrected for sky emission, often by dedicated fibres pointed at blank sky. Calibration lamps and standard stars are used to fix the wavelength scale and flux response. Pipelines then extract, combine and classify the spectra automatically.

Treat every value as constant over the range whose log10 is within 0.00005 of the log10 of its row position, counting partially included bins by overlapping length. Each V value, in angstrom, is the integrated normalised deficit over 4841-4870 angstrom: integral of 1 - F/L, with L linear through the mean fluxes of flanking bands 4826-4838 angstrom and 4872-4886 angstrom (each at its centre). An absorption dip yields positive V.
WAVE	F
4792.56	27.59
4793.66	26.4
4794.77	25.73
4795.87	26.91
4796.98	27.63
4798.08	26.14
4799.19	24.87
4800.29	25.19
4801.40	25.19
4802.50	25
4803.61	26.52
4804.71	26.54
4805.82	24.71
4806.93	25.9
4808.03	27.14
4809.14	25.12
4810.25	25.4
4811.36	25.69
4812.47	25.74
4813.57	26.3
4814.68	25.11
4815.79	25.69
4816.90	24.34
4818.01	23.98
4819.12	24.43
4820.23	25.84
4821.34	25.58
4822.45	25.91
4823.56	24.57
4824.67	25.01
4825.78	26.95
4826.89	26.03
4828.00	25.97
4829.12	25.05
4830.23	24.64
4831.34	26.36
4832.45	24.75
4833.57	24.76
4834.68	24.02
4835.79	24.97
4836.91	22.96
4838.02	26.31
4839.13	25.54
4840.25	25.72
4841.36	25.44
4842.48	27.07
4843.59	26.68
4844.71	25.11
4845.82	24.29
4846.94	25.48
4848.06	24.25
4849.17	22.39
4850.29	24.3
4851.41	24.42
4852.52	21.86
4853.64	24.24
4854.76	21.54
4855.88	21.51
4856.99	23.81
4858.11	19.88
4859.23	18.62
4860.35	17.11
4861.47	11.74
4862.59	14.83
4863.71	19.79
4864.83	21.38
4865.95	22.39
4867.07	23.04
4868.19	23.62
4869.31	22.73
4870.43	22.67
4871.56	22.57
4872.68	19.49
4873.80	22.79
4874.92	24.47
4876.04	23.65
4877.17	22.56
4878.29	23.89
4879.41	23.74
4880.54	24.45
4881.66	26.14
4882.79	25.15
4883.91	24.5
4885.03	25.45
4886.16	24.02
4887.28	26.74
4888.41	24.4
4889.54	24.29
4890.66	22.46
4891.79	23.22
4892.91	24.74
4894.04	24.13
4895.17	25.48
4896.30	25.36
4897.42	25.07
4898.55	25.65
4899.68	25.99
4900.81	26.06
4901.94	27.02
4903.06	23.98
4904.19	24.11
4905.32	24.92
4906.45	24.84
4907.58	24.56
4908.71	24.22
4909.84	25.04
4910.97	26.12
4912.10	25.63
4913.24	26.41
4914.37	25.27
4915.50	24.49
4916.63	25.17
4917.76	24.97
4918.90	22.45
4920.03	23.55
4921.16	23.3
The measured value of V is 2.71 angstrom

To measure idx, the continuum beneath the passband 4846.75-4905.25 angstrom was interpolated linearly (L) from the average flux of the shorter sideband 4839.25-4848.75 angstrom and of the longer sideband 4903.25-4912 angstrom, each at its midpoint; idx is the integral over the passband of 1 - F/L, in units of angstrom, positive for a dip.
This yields 4.6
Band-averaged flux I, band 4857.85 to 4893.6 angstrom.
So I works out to 22.4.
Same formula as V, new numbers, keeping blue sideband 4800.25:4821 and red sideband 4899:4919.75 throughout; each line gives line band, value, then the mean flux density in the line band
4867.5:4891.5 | 1.3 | 23.8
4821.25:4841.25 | 0.1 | 25.3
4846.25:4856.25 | 0.8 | 23.4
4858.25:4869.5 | 2.6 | 19.4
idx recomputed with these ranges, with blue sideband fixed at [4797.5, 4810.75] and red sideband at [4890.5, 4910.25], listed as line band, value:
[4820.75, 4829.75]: -0.1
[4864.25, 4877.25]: 1.3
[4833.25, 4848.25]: 0.1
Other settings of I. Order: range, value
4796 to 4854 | 25.3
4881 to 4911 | 24.9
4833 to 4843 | 25.2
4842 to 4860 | 23.4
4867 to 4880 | 22.9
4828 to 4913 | 23.8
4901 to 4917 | 25.2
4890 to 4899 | 24.5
